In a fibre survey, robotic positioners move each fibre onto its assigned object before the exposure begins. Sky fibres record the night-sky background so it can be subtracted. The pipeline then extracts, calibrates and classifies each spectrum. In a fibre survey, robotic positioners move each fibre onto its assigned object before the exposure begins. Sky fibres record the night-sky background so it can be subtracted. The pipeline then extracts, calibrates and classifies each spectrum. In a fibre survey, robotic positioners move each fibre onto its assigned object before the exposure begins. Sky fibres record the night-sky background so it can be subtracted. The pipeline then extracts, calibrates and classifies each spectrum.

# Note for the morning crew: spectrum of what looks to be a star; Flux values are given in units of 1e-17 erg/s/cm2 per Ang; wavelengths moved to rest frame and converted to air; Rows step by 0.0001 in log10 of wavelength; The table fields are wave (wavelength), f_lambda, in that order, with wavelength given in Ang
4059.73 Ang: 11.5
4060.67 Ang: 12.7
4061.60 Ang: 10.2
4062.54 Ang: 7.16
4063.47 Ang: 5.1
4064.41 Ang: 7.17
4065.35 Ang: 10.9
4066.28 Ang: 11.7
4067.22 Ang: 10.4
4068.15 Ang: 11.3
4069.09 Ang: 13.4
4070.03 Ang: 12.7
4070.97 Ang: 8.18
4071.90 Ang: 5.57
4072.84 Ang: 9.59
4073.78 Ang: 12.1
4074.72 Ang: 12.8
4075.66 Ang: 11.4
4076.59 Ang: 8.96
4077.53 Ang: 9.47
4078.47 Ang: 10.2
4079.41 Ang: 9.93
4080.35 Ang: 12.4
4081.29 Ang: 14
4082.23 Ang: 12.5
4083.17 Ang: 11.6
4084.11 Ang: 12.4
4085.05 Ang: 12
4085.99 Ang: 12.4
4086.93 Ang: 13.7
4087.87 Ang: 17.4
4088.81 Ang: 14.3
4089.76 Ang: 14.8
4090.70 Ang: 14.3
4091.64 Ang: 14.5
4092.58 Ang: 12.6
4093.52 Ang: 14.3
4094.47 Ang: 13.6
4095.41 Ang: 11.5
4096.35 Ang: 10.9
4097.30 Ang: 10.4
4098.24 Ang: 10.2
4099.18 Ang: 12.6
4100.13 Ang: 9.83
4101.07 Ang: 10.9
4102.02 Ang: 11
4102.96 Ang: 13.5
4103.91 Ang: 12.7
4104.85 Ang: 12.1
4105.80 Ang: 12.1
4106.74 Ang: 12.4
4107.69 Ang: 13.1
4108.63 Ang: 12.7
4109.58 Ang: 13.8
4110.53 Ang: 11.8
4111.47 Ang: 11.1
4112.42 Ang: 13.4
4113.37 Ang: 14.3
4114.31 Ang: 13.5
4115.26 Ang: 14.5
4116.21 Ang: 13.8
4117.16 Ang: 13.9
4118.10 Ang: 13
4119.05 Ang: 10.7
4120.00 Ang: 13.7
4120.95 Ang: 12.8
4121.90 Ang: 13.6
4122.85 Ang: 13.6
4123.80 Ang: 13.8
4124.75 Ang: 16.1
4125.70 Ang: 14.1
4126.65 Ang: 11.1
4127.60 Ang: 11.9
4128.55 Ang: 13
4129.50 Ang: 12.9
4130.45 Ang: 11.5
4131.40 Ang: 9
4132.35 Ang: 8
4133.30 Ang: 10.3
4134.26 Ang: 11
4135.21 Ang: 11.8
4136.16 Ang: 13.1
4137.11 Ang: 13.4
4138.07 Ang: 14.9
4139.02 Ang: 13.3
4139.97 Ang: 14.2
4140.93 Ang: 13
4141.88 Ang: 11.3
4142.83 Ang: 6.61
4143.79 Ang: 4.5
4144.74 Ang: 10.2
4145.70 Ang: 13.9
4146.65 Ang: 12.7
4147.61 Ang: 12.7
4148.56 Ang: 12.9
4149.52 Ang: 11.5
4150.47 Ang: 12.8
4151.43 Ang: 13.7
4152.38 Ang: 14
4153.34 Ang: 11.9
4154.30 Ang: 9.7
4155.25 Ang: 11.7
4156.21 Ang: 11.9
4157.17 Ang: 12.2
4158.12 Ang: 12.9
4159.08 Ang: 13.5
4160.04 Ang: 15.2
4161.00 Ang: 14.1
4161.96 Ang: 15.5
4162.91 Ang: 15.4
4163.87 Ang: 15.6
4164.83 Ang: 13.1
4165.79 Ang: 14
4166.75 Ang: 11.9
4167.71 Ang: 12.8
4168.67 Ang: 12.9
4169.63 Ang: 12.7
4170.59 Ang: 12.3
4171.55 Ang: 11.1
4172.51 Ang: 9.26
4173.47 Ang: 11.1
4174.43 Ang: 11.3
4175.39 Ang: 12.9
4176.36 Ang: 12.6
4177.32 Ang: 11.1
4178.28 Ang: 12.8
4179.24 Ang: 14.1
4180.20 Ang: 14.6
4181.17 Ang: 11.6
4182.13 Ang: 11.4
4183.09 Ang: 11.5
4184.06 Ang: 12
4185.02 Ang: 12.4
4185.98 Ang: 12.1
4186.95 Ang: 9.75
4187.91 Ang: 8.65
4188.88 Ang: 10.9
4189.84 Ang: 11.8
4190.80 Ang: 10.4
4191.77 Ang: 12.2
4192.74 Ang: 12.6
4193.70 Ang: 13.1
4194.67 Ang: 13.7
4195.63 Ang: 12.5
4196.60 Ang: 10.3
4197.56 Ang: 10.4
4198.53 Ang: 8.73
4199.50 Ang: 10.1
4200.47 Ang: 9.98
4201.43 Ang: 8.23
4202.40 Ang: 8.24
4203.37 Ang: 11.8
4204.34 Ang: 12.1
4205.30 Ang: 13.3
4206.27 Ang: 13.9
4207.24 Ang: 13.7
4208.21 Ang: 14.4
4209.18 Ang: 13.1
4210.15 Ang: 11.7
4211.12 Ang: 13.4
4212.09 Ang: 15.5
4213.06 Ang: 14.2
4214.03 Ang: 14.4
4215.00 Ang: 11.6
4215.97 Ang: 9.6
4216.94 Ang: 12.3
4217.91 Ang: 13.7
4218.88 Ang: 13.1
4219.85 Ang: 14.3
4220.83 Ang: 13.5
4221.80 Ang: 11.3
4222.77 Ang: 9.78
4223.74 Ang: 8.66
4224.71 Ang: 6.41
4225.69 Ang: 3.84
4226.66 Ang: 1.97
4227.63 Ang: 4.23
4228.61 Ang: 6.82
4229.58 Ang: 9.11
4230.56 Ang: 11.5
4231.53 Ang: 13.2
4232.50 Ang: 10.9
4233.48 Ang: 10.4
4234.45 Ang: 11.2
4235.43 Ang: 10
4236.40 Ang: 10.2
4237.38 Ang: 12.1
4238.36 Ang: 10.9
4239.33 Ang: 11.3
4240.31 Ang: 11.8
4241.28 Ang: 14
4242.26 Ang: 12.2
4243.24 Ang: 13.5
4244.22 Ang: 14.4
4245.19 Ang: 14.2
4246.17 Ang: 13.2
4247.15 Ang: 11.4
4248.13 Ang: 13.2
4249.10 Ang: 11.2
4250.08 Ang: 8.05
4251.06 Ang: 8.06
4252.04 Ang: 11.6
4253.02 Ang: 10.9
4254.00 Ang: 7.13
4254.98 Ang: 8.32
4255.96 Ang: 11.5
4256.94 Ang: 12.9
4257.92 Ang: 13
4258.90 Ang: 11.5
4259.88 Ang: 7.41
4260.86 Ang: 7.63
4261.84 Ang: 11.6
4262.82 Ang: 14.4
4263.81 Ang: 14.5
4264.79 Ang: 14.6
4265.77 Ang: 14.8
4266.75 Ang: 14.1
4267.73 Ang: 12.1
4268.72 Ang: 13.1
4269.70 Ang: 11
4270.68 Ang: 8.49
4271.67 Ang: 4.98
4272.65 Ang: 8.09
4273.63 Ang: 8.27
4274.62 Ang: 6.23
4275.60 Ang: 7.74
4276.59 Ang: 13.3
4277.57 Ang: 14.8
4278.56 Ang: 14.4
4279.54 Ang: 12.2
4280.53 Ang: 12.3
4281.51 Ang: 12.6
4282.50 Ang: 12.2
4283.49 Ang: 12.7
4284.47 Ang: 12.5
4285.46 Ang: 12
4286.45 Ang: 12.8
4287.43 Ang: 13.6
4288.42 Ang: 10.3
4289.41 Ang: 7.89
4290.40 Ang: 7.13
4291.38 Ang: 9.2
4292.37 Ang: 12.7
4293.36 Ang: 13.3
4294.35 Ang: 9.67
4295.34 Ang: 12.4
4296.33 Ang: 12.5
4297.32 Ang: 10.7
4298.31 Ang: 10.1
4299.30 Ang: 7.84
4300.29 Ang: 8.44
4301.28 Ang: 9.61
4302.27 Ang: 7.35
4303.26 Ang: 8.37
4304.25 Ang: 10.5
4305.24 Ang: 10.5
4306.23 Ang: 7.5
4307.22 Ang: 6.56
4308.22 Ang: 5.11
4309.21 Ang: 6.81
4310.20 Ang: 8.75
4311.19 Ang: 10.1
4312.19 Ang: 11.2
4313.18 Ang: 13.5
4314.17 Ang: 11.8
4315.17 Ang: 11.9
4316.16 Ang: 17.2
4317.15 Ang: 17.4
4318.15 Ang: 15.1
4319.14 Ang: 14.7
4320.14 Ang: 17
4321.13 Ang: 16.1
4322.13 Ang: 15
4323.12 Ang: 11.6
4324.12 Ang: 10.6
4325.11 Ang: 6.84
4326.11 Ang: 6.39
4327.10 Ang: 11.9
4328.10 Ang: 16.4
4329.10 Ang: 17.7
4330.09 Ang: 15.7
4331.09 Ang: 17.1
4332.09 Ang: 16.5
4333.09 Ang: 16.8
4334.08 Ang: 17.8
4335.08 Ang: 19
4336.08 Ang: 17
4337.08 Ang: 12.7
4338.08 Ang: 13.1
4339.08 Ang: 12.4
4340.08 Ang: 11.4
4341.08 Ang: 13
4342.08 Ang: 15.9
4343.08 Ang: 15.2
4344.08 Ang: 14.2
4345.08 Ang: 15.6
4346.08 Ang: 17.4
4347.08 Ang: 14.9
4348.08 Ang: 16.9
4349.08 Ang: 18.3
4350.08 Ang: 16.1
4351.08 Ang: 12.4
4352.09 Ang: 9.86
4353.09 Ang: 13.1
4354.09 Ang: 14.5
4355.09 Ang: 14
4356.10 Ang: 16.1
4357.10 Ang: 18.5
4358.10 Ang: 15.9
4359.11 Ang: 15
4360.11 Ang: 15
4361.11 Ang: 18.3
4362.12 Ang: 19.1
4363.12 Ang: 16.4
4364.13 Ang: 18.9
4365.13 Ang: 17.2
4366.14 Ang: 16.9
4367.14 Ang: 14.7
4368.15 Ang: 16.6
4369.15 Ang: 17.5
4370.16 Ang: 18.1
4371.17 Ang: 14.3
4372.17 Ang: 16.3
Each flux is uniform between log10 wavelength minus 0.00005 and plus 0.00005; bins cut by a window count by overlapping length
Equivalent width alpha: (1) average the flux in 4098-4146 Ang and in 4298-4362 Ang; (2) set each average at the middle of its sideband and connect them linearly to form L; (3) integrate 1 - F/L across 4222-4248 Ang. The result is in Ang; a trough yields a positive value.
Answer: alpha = 5.1 Ang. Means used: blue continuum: 12.2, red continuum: 13.3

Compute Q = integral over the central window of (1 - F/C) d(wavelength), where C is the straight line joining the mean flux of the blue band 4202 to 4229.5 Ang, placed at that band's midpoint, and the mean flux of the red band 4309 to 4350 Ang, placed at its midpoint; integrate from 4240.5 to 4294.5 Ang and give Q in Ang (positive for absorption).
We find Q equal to 4.75 Ang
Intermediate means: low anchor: 11.1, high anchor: 14.2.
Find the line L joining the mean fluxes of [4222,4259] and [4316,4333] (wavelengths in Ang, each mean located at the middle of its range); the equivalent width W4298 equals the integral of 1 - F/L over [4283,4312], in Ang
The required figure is 6.9 Ang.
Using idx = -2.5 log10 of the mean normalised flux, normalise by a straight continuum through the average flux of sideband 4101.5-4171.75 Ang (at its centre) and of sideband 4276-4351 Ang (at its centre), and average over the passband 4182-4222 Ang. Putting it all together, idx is 0.06 mag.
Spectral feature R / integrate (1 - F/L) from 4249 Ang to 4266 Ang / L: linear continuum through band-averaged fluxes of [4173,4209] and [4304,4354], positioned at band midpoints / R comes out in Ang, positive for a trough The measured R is 2.1 Ang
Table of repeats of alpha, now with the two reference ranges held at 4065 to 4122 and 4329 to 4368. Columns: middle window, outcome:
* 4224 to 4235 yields 4.61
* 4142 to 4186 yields 2.85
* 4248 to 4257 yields 2.70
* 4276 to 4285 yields 1.09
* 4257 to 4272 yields 2.95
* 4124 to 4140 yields 0.54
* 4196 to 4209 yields 2.34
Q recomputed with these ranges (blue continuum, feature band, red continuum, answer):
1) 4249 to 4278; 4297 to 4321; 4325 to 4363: 4.3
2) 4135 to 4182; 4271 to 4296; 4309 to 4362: 5.2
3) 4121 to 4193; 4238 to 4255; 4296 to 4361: 1.6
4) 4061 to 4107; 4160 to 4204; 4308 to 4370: 2.6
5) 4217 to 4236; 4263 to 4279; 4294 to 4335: -0.7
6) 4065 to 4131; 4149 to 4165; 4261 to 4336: -1.3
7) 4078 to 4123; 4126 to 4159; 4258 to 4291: 1.5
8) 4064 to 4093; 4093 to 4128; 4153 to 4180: -1.5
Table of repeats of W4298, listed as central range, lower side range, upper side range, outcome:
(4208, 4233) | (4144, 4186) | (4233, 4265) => 2.2 Ang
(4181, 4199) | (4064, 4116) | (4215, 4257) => -0.5 Ang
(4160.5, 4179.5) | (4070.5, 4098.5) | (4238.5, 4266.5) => -1.6 Ang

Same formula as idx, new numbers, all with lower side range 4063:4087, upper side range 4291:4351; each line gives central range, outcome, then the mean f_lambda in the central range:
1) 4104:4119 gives -0.17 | 13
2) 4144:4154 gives -0.09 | 12.4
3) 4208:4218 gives -0.10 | 13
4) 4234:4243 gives 0.05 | 11.6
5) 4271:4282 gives 0.19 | 10.4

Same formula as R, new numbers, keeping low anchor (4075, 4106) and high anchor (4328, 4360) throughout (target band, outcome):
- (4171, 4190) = 2.4 Ang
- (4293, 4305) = 3.8 Ang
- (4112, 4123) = -0.7 Ang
